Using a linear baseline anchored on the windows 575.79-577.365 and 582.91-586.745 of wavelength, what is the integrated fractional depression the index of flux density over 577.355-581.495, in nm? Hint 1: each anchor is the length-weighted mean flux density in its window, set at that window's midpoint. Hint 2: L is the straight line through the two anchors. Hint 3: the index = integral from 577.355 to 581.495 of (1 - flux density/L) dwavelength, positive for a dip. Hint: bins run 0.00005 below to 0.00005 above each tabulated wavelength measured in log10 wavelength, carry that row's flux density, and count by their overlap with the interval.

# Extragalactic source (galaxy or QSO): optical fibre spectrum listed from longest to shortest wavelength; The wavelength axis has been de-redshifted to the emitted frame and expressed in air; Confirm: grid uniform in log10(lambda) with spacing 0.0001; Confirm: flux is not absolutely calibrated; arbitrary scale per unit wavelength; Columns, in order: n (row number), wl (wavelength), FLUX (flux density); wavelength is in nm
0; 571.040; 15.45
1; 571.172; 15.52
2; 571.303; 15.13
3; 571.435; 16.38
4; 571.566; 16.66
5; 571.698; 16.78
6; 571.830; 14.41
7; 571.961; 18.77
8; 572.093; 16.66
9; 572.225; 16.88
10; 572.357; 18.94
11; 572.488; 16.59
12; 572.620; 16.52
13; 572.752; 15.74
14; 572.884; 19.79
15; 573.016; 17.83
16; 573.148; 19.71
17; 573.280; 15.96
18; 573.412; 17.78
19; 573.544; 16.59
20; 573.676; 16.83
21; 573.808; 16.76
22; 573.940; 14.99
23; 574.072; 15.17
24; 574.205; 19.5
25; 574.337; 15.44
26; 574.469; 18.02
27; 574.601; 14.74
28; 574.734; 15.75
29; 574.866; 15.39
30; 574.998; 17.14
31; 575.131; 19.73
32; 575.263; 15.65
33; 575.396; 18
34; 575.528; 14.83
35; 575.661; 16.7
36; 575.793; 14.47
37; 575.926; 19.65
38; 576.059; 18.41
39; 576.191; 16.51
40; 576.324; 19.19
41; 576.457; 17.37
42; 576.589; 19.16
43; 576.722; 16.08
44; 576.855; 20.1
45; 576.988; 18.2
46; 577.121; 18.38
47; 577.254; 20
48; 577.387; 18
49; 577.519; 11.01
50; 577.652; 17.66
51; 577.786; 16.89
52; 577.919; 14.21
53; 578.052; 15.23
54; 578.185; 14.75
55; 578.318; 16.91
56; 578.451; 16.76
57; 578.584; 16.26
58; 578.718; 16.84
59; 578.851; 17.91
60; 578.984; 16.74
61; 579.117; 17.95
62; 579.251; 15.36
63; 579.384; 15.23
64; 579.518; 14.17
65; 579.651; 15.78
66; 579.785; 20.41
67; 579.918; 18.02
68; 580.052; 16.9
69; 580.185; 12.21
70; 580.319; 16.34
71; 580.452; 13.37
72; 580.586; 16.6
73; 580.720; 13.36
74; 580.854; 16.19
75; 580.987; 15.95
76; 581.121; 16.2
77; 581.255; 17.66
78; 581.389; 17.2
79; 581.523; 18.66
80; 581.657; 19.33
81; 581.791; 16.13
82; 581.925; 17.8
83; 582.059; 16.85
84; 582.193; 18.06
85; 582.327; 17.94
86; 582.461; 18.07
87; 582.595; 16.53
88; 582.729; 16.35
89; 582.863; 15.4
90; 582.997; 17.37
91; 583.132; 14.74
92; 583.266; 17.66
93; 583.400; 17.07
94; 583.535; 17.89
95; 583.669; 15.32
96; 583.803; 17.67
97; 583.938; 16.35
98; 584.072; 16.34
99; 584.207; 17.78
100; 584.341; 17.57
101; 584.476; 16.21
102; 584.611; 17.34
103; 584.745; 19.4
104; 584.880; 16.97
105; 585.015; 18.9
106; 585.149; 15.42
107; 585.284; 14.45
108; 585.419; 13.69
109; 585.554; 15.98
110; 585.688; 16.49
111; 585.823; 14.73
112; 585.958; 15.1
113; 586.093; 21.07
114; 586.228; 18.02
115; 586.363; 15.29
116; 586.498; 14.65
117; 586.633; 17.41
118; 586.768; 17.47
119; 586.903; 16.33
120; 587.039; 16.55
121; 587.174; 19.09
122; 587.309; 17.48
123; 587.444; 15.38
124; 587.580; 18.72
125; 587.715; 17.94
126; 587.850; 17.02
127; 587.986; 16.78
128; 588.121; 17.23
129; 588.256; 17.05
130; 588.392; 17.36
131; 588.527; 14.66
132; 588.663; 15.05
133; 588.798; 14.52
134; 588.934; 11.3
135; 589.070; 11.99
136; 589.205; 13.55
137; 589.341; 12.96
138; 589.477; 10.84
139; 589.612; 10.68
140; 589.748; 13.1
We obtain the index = 0.382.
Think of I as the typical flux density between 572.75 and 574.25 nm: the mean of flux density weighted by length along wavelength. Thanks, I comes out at 17.2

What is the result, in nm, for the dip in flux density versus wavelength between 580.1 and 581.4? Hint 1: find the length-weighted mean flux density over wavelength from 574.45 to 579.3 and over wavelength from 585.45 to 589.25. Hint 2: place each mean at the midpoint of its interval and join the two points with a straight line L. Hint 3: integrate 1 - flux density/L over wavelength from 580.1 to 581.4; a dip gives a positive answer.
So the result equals 0.09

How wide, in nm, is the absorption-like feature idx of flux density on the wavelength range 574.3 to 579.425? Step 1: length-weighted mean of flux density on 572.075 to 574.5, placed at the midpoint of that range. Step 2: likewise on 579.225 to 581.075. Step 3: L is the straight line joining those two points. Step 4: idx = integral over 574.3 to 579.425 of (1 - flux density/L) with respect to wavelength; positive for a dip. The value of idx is -0.142 nm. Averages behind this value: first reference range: 17.1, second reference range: 15.7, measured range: 16.9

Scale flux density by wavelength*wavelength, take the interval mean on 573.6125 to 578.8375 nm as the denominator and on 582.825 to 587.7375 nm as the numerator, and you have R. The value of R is 1.03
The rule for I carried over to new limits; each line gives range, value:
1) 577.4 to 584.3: 16.5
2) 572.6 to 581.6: 16.7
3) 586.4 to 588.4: 17.1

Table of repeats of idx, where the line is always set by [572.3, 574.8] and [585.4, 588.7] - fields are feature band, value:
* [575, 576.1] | -0.014 nm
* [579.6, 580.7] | 0.050 nm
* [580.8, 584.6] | -0.048 nm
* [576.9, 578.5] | 0.033 nm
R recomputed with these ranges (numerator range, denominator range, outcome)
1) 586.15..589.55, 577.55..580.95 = 1.01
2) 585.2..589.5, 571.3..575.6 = 0.99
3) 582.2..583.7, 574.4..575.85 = 1.05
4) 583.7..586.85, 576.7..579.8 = 1.03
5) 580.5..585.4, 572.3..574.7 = 1.02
